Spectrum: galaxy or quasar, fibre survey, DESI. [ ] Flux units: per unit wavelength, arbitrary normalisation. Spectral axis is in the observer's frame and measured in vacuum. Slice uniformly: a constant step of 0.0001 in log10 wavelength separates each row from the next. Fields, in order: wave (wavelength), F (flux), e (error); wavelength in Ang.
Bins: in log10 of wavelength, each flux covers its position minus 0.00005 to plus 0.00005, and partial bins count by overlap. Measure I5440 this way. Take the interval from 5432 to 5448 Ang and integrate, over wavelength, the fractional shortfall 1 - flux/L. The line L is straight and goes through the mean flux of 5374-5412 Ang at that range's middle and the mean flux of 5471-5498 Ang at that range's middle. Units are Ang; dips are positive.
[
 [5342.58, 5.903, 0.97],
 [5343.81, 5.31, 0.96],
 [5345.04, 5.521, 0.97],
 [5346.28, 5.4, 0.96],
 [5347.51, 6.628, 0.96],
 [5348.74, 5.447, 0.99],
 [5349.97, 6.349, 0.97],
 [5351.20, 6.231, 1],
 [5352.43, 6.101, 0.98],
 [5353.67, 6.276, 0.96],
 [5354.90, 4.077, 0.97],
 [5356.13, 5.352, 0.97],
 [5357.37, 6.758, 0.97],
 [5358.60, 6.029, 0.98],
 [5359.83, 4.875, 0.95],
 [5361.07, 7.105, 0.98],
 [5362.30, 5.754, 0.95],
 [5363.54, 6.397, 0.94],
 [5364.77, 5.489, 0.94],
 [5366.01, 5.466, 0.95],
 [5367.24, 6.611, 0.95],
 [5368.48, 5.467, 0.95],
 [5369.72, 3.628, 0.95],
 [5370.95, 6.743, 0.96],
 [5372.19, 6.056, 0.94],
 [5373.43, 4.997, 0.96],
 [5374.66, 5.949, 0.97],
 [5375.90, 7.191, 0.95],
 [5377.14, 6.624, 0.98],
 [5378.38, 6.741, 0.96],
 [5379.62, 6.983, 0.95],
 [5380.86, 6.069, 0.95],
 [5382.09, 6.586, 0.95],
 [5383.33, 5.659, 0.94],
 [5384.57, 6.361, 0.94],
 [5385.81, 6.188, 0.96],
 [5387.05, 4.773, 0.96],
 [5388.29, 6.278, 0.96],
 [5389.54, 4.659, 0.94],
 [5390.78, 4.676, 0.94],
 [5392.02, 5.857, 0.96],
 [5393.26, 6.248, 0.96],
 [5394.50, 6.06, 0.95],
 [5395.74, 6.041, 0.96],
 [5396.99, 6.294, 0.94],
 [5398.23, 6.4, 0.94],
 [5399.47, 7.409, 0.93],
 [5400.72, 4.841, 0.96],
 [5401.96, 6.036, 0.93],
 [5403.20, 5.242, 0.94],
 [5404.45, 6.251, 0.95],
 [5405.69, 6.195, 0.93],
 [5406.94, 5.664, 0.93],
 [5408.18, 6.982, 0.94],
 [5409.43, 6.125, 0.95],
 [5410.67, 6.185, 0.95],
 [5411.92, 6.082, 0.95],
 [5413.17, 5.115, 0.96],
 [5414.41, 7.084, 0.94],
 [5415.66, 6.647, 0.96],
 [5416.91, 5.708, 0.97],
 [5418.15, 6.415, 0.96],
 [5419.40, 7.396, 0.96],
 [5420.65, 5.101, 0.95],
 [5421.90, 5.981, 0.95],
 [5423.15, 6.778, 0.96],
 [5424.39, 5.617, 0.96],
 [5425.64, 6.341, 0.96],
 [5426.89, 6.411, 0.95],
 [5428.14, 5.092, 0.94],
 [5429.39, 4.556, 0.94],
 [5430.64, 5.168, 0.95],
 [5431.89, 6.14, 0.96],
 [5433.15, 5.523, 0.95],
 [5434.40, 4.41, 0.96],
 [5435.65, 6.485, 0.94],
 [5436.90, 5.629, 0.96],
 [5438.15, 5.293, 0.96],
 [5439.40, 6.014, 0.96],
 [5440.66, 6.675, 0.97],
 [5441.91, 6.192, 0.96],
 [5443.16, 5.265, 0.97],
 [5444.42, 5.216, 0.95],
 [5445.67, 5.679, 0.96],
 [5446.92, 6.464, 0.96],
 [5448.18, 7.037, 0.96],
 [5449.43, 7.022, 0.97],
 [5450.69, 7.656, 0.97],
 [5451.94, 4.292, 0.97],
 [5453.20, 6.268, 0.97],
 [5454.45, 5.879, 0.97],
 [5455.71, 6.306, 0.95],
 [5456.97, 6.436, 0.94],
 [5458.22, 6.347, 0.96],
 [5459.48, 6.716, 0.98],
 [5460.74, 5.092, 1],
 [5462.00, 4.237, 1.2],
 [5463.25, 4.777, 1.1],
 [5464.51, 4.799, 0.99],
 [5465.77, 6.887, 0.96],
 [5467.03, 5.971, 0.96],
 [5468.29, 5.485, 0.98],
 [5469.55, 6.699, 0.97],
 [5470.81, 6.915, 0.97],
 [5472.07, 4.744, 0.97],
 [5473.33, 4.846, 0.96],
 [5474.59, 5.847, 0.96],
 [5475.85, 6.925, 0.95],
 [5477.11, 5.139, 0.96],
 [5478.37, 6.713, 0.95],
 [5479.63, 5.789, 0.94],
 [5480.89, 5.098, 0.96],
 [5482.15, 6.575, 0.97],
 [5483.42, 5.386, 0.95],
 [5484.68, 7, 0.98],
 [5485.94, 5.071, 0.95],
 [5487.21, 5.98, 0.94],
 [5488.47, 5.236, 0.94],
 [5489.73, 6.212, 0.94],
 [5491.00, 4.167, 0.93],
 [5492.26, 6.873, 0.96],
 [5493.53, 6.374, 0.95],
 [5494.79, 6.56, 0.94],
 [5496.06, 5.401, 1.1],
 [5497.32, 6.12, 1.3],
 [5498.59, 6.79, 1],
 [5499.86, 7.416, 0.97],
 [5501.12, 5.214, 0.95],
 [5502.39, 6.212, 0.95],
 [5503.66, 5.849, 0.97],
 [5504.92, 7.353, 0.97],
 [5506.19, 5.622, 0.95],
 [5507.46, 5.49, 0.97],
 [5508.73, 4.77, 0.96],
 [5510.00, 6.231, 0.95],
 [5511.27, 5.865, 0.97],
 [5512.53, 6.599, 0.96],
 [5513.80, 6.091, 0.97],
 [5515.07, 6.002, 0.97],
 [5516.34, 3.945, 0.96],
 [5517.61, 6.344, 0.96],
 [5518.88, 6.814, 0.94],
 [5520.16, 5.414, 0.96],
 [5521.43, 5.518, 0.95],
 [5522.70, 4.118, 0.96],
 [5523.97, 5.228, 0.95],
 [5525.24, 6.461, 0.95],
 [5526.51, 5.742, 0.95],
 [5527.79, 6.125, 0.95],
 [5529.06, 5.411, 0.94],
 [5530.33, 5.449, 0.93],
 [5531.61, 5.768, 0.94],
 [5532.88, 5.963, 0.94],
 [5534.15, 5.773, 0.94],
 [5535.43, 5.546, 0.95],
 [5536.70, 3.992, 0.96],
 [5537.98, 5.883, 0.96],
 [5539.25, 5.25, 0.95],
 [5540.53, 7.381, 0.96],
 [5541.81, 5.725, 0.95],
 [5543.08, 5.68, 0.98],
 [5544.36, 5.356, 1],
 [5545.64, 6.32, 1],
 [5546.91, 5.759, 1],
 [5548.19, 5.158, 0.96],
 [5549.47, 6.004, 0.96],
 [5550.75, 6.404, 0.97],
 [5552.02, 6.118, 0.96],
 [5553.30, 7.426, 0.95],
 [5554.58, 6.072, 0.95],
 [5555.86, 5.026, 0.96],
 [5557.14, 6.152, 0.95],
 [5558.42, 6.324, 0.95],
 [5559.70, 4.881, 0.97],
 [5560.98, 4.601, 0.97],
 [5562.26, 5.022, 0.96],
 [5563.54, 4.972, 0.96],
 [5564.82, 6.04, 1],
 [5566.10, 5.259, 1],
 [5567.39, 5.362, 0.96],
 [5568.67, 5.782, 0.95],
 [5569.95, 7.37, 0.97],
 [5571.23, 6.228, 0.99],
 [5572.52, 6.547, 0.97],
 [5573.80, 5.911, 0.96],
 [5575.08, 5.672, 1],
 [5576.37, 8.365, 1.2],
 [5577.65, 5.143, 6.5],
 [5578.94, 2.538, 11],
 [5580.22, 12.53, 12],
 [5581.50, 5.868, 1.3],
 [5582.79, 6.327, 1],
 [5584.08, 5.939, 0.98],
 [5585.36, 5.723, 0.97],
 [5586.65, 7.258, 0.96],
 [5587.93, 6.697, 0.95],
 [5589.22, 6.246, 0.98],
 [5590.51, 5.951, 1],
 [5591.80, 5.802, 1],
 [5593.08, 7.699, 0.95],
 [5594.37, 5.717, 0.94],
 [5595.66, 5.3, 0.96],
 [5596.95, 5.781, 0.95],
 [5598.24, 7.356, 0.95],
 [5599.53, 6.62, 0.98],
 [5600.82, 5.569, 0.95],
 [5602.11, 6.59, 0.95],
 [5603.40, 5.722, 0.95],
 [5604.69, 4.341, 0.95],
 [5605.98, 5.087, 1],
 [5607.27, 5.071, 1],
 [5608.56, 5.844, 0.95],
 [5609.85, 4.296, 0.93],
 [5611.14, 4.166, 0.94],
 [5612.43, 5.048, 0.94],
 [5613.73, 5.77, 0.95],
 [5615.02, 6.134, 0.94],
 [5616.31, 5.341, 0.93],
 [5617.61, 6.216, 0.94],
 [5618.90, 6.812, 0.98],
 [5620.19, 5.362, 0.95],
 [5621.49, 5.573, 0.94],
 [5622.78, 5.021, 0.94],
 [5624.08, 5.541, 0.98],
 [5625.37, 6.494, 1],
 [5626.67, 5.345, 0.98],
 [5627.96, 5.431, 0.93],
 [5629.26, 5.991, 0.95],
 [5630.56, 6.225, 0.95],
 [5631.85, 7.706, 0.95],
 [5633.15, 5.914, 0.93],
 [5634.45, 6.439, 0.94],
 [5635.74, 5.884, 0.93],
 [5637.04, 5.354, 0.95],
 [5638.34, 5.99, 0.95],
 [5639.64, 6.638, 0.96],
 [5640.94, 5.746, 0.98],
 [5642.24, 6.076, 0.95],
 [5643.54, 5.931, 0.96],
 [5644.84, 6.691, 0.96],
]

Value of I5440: 0.5 Ang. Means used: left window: 6.08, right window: 5.83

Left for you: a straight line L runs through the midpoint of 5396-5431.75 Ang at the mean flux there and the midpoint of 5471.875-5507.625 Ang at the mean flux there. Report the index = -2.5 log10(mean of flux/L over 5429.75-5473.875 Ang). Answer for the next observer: 0.03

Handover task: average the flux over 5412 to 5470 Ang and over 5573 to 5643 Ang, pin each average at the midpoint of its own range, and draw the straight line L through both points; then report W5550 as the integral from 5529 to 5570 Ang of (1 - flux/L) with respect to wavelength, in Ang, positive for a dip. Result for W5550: 1.70 Ang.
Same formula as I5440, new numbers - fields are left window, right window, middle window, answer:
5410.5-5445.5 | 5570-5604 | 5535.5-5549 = 1.25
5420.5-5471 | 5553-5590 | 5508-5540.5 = 2.00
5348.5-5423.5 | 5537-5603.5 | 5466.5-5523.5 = 1.55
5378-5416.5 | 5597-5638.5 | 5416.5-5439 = 0.85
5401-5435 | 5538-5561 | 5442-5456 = -0.42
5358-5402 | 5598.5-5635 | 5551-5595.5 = -2.83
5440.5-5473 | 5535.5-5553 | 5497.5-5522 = -0.52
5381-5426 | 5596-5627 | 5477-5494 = 0.09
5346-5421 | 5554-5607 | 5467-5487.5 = 0.41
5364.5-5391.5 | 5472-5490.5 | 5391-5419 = -1.27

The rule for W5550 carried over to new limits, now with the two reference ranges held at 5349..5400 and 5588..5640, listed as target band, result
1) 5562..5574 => 0.0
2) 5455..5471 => 0.1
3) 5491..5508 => -0.8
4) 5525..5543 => 0.5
